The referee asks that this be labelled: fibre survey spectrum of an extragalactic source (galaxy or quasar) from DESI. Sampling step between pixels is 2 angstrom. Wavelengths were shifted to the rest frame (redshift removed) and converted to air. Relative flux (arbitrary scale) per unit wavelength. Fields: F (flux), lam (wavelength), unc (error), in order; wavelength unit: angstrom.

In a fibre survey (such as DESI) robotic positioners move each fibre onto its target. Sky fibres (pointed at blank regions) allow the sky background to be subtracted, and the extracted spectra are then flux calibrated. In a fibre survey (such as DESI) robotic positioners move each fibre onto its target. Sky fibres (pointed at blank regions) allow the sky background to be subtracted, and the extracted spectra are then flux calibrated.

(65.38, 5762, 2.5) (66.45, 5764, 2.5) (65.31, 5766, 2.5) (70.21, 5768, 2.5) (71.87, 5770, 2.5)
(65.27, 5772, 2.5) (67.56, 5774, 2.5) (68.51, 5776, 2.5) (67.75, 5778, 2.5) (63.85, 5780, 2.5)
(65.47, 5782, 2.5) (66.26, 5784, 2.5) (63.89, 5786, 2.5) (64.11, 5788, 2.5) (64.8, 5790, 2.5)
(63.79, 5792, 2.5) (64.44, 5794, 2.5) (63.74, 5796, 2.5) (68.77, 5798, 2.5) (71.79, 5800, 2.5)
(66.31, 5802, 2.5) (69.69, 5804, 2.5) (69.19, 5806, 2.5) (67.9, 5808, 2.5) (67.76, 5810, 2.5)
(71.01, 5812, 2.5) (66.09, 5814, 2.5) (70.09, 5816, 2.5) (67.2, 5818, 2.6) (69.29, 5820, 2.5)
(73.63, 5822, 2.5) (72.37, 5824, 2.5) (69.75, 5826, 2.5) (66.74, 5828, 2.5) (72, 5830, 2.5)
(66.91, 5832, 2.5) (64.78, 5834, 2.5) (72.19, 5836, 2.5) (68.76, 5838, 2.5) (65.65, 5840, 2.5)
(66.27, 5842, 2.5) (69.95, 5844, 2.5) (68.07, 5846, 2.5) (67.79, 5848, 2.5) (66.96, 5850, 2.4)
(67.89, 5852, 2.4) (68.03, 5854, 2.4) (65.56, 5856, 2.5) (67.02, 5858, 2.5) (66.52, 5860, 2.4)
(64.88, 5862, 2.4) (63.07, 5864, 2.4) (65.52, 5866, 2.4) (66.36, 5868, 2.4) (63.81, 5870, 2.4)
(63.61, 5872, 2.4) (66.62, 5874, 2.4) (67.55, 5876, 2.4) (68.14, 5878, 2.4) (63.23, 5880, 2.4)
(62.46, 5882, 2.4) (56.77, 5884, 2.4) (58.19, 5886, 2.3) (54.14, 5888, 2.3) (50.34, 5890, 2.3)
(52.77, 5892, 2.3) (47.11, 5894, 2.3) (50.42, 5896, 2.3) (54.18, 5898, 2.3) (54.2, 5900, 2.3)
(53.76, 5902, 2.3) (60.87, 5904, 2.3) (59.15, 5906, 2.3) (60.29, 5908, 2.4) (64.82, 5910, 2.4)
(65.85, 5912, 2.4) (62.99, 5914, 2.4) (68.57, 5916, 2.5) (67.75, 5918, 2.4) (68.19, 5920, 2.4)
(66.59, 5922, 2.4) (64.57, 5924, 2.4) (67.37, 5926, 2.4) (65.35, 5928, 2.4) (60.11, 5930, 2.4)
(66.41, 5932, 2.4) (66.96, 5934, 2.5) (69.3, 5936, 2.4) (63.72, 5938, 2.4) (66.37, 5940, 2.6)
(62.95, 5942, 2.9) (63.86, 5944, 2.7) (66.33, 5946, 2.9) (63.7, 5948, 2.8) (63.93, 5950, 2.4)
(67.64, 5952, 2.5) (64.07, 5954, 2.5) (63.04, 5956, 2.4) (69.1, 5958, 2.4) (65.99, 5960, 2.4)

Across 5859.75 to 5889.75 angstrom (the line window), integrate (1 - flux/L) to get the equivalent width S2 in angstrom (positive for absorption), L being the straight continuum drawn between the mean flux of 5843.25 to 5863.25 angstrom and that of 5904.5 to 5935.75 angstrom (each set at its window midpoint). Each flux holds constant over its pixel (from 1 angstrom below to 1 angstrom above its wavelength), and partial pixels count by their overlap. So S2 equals 1.6 angstrom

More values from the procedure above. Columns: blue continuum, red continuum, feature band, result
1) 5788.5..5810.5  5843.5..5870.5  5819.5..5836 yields -0.7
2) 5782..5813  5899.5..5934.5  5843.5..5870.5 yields -0.5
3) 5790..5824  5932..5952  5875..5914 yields 4.8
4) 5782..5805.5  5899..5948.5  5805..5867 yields -2.4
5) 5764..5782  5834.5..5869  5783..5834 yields -0.5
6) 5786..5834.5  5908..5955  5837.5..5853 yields -0.1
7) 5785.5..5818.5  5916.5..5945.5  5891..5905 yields 2.7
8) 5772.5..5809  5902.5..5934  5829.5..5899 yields 2.0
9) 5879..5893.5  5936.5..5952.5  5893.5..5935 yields -0.9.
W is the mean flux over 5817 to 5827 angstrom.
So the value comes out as 70.4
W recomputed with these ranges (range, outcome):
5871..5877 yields 65.9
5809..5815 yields 68.3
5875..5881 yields 66.3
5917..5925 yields 66.8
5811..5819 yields 68.6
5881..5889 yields 57.9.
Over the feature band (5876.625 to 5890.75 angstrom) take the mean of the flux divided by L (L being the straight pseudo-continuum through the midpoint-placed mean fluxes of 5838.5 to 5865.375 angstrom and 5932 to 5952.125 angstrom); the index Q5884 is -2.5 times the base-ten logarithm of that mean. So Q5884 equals 0.12 mag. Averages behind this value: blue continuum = 66.8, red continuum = 65.4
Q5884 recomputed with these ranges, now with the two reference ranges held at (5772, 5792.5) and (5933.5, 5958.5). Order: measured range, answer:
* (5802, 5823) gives -0.06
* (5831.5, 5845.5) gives -0.04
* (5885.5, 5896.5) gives 0.25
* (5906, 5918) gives 0.02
